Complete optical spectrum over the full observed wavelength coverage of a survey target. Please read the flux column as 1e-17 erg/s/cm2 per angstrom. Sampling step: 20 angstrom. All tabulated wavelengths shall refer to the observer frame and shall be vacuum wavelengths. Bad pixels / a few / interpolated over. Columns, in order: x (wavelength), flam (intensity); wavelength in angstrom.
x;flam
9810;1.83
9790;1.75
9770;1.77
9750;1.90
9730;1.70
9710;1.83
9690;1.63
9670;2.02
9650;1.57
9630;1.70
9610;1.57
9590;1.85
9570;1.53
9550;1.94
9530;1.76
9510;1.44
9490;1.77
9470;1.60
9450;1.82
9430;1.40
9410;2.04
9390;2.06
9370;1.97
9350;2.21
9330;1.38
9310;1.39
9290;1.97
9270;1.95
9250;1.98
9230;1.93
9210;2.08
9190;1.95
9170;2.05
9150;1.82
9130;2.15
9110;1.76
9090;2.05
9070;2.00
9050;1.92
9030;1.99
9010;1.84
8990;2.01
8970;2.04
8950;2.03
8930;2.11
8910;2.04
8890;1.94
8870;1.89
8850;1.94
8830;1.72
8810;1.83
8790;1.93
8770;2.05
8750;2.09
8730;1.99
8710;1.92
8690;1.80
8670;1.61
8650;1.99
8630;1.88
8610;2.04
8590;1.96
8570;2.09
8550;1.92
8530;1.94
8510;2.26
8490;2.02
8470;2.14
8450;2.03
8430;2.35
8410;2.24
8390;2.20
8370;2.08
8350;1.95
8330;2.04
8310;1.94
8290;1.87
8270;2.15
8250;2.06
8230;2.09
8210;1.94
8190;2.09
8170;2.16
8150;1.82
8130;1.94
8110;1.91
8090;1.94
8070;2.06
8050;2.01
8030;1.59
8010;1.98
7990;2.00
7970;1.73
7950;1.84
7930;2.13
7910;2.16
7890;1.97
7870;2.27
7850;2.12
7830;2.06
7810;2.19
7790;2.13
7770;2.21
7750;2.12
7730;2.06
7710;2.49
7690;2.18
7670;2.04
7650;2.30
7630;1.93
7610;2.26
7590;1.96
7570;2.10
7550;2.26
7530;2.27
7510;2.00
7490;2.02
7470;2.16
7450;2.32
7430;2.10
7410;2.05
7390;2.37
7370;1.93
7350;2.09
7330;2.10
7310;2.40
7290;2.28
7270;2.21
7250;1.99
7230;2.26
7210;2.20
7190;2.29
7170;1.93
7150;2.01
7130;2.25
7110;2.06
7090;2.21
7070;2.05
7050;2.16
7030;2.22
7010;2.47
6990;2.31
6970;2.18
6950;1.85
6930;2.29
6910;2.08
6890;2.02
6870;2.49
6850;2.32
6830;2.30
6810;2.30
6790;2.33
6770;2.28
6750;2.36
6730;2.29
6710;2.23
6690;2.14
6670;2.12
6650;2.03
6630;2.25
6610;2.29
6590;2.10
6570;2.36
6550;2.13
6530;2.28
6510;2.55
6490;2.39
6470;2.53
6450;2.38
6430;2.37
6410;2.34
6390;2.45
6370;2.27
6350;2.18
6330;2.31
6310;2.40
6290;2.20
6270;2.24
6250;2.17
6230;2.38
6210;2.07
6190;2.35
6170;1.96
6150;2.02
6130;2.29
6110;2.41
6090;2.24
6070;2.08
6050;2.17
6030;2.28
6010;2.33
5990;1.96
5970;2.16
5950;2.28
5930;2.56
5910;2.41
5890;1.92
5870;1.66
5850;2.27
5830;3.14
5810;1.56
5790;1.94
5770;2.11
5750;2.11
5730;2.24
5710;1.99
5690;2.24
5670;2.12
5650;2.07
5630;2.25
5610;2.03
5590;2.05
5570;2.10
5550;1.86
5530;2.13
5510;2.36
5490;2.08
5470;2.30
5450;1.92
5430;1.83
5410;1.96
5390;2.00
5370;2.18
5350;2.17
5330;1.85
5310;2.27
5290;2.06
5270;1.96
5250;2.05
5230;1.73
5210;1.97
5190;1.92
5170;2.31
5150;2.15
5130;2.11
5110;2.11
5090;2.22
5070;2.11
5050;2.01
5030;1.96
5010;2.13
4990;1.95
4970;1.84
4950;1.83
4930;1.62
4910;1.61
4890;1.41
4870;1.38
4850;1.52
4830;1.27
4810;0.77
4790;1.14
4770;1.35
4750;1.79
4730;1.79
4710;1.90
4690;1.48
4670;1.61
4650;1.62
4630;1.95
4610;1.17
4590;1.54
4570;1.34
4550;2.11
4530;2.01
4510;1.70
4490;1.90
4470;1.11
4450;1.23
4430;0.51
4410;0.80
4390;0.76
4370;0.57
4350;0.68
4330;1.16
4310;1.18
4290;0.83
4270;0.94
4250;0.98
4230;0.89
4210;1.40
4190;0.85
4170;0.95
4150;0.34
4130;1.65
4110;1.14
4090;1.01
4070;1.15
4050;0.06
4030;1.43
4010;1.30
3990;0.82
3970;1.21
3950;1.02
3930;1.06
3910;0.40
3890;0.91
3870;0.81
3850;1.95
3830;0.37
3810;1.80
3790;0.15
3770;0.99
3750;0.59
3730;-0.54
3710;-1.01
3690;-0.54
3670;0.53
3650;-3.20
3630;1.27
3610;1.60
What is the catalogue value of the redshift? 0.12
